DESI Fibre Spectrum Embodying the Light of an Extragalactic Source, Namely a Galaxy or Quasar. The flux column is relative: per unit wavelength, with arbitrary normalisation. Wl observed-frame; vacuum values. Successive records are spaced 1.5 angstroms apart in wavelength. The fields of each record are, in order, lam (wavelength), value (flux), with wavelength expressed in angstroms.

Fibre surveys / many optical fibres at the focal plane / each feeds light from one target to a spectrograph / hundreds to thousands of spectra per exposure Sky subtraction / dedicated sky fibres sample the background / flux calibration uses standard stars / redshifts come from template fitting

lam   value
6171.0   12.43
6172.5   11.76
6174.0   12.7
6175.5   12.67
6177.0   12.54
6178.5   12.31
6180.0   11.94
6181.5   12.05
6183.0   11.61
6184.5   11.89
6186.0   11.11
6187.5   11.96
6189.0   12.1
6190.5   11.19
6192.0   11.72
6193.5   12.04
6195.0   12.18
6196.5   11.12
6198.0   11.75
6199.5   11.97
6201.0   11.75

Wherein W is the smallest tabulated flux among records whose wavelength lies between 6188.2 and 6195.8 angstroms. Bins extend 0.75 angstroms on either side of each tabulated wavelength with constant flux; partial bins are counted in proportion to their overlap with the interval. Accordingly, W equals 11.19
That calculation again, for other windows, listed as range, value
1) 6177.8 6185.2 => 11.61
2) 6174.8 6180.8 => 11.94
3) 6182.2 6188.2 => 11.11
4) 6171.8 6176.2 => 11.76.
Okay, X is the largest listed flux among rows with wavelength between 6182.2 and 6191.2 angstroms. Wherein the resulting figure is 12.1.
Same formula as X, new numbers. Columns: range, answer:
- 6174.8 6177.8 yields 12.67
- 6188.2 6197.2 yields 12.18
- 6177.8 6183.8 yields 12.31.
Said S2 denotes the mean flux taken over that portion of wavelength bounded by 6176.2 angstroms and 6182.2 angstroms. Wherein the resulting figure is 12.2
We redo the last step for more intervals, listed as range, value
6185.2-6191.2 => 11.6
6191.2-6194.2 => 11.9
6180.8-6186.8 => 11.7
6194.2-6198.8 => 11.7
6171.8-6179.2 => 12.4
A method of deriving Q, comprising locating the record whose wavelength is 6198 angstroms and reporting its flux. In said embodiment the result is 11.75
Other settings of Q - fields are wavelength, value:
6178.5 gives 12.31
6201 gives 11.75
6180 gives 11.94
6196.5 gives 11.12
